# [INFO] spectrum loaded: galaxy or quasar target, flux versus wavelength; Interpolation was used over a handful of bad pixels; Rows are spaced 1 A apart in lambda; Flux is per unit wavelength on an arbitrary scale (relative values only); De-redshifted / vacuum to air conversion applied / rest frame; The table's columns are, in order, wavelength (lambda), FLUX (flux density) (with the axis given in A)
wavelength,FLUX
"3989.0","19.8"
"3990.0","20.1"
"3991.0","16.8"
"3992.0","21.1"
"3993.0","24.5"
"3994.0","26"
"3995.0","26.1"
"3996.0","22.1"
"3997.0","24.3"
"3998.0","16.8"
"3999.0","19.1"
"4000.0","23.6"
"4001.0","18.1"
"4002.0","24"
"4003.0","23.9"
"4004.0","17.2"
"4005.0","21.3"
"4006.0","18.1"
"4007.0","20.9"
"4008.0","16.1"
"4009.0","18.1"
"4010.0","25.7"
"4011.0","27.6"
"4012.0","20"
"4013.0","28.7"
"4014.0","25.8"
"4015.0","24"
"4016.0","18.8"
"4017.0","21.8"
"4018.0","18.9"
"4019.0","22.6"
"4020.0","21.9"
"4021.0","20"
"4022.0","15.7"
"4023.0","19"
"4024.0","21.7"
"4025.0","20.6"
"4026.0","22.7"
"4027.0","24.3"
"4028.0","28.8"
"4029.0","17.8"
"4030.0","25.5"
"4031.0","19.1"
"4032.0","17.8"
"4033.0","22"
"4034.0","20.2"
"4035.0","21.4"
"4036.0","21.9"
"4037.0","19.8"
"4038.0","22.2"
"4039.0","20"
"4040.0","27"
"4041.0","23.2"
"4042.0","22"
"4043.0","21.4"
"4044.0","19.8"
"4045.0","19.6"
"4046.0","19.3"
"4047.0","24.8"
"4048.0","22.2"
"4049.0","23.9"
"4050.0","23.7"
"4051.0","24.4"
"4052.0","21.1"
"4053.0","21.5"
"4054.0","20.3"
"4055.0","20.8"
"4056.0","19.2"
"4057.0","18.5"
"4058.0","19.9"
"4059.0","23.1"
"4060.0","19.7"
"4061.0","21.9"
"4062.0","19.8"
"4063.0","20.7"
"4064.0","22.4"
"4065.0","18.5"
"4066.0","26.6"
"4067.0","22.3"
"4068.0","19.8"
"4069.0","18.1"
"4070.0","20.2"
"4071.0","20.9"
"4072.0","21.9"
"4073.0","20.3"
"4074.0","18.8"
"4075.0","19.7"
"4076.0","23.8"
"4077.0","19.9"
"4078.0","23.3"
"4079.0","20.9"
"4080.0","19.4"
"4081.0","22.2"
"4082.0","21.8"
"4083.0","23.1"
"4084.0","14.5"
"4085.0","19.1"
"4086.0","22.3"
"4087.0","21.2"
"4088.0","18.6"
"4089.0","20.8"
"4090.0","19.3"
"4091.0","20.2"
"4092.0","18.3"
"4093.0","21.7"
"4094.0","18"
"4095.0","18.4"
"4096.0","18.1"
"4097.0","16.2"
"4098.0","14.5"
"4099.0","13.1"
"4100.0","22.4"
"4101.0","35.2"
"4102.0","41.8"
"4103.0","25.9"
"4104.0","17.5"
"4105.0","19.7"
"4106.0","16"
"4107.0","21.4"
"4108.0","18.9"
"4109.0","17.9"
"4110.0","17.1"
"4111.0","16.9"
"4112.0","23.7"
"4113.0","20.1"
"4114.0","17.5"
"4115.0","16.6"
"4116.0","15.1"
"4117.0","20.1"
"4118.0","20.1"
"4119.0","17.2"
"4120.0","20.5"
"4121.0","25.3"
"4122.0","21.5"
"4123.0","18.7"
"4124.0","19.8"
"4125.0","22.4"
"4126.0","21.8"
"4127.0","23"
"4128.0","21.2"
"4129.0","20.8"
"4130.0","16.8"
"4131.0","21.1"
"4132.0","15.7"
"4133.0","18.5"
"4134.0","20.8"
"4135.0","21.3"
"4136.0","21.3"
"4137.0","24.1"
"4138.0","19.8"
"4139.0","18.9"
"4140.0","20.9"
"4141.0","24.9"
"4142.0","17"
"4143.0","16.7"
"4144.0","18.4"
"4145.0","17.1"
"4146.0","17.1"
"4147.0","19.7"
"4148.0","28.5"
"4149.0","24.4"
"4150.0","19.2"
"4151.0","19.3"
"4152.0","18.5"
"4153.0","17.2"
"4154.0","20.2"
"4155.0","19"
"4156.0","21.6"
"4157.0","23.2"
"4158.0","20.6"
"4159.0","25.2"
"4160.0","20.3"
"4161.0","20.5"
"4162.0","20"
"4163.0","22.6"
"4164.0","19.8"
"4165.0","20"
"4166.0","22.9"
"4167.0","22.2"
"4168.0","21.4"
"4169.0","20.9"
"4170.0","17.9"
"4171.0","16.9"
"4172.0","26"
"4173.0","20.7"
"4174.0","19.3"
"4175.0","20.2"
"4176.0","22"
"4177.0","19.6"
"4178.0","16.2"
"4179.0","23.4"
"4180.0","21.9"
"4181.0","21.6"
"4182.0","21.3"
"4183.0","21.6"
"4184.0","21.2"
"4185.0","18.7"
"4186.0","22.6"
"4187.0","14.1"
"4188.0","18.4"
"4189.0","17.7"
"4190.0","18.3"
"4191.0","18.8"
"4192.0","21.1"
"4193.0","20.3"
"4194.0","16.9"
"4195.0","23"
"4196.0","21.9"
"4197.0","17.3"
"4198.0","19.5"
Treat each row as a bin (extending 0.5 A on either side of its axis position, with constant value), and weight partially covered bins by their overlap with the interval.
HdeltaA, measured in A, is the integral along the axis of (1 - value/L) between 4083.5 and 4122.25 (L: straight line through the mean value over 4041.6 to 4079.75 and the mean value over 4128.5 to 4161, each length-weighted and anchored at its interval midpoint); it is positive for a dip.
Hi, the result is 1.2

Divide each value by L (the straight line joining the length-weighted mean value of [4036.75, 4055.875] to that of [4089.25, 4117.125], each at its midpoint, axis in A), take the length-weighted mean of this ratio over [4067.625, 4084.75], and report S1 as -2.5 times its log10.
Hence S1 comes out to 0.02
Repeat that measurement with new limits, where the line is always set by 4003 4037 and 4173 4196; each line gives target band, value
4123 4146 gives 0.022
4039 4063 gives -0.021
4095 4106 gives -0.064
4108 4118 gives 0.120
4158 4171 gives -0.042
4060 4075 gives 0.010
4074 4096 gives 0.033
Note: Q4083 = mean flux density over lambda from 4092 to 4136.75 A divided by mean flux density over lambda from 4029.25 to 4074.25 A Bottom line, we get 0.95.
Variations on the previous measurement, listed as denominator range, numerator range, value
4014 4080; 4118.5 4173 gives 0.97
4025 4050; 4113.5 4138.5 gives 0.91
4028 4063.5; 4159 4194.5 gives 0.95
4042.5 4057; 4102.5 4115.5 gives 0.89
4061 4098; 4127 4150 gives 1.00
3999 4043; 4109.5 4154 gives 0.92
